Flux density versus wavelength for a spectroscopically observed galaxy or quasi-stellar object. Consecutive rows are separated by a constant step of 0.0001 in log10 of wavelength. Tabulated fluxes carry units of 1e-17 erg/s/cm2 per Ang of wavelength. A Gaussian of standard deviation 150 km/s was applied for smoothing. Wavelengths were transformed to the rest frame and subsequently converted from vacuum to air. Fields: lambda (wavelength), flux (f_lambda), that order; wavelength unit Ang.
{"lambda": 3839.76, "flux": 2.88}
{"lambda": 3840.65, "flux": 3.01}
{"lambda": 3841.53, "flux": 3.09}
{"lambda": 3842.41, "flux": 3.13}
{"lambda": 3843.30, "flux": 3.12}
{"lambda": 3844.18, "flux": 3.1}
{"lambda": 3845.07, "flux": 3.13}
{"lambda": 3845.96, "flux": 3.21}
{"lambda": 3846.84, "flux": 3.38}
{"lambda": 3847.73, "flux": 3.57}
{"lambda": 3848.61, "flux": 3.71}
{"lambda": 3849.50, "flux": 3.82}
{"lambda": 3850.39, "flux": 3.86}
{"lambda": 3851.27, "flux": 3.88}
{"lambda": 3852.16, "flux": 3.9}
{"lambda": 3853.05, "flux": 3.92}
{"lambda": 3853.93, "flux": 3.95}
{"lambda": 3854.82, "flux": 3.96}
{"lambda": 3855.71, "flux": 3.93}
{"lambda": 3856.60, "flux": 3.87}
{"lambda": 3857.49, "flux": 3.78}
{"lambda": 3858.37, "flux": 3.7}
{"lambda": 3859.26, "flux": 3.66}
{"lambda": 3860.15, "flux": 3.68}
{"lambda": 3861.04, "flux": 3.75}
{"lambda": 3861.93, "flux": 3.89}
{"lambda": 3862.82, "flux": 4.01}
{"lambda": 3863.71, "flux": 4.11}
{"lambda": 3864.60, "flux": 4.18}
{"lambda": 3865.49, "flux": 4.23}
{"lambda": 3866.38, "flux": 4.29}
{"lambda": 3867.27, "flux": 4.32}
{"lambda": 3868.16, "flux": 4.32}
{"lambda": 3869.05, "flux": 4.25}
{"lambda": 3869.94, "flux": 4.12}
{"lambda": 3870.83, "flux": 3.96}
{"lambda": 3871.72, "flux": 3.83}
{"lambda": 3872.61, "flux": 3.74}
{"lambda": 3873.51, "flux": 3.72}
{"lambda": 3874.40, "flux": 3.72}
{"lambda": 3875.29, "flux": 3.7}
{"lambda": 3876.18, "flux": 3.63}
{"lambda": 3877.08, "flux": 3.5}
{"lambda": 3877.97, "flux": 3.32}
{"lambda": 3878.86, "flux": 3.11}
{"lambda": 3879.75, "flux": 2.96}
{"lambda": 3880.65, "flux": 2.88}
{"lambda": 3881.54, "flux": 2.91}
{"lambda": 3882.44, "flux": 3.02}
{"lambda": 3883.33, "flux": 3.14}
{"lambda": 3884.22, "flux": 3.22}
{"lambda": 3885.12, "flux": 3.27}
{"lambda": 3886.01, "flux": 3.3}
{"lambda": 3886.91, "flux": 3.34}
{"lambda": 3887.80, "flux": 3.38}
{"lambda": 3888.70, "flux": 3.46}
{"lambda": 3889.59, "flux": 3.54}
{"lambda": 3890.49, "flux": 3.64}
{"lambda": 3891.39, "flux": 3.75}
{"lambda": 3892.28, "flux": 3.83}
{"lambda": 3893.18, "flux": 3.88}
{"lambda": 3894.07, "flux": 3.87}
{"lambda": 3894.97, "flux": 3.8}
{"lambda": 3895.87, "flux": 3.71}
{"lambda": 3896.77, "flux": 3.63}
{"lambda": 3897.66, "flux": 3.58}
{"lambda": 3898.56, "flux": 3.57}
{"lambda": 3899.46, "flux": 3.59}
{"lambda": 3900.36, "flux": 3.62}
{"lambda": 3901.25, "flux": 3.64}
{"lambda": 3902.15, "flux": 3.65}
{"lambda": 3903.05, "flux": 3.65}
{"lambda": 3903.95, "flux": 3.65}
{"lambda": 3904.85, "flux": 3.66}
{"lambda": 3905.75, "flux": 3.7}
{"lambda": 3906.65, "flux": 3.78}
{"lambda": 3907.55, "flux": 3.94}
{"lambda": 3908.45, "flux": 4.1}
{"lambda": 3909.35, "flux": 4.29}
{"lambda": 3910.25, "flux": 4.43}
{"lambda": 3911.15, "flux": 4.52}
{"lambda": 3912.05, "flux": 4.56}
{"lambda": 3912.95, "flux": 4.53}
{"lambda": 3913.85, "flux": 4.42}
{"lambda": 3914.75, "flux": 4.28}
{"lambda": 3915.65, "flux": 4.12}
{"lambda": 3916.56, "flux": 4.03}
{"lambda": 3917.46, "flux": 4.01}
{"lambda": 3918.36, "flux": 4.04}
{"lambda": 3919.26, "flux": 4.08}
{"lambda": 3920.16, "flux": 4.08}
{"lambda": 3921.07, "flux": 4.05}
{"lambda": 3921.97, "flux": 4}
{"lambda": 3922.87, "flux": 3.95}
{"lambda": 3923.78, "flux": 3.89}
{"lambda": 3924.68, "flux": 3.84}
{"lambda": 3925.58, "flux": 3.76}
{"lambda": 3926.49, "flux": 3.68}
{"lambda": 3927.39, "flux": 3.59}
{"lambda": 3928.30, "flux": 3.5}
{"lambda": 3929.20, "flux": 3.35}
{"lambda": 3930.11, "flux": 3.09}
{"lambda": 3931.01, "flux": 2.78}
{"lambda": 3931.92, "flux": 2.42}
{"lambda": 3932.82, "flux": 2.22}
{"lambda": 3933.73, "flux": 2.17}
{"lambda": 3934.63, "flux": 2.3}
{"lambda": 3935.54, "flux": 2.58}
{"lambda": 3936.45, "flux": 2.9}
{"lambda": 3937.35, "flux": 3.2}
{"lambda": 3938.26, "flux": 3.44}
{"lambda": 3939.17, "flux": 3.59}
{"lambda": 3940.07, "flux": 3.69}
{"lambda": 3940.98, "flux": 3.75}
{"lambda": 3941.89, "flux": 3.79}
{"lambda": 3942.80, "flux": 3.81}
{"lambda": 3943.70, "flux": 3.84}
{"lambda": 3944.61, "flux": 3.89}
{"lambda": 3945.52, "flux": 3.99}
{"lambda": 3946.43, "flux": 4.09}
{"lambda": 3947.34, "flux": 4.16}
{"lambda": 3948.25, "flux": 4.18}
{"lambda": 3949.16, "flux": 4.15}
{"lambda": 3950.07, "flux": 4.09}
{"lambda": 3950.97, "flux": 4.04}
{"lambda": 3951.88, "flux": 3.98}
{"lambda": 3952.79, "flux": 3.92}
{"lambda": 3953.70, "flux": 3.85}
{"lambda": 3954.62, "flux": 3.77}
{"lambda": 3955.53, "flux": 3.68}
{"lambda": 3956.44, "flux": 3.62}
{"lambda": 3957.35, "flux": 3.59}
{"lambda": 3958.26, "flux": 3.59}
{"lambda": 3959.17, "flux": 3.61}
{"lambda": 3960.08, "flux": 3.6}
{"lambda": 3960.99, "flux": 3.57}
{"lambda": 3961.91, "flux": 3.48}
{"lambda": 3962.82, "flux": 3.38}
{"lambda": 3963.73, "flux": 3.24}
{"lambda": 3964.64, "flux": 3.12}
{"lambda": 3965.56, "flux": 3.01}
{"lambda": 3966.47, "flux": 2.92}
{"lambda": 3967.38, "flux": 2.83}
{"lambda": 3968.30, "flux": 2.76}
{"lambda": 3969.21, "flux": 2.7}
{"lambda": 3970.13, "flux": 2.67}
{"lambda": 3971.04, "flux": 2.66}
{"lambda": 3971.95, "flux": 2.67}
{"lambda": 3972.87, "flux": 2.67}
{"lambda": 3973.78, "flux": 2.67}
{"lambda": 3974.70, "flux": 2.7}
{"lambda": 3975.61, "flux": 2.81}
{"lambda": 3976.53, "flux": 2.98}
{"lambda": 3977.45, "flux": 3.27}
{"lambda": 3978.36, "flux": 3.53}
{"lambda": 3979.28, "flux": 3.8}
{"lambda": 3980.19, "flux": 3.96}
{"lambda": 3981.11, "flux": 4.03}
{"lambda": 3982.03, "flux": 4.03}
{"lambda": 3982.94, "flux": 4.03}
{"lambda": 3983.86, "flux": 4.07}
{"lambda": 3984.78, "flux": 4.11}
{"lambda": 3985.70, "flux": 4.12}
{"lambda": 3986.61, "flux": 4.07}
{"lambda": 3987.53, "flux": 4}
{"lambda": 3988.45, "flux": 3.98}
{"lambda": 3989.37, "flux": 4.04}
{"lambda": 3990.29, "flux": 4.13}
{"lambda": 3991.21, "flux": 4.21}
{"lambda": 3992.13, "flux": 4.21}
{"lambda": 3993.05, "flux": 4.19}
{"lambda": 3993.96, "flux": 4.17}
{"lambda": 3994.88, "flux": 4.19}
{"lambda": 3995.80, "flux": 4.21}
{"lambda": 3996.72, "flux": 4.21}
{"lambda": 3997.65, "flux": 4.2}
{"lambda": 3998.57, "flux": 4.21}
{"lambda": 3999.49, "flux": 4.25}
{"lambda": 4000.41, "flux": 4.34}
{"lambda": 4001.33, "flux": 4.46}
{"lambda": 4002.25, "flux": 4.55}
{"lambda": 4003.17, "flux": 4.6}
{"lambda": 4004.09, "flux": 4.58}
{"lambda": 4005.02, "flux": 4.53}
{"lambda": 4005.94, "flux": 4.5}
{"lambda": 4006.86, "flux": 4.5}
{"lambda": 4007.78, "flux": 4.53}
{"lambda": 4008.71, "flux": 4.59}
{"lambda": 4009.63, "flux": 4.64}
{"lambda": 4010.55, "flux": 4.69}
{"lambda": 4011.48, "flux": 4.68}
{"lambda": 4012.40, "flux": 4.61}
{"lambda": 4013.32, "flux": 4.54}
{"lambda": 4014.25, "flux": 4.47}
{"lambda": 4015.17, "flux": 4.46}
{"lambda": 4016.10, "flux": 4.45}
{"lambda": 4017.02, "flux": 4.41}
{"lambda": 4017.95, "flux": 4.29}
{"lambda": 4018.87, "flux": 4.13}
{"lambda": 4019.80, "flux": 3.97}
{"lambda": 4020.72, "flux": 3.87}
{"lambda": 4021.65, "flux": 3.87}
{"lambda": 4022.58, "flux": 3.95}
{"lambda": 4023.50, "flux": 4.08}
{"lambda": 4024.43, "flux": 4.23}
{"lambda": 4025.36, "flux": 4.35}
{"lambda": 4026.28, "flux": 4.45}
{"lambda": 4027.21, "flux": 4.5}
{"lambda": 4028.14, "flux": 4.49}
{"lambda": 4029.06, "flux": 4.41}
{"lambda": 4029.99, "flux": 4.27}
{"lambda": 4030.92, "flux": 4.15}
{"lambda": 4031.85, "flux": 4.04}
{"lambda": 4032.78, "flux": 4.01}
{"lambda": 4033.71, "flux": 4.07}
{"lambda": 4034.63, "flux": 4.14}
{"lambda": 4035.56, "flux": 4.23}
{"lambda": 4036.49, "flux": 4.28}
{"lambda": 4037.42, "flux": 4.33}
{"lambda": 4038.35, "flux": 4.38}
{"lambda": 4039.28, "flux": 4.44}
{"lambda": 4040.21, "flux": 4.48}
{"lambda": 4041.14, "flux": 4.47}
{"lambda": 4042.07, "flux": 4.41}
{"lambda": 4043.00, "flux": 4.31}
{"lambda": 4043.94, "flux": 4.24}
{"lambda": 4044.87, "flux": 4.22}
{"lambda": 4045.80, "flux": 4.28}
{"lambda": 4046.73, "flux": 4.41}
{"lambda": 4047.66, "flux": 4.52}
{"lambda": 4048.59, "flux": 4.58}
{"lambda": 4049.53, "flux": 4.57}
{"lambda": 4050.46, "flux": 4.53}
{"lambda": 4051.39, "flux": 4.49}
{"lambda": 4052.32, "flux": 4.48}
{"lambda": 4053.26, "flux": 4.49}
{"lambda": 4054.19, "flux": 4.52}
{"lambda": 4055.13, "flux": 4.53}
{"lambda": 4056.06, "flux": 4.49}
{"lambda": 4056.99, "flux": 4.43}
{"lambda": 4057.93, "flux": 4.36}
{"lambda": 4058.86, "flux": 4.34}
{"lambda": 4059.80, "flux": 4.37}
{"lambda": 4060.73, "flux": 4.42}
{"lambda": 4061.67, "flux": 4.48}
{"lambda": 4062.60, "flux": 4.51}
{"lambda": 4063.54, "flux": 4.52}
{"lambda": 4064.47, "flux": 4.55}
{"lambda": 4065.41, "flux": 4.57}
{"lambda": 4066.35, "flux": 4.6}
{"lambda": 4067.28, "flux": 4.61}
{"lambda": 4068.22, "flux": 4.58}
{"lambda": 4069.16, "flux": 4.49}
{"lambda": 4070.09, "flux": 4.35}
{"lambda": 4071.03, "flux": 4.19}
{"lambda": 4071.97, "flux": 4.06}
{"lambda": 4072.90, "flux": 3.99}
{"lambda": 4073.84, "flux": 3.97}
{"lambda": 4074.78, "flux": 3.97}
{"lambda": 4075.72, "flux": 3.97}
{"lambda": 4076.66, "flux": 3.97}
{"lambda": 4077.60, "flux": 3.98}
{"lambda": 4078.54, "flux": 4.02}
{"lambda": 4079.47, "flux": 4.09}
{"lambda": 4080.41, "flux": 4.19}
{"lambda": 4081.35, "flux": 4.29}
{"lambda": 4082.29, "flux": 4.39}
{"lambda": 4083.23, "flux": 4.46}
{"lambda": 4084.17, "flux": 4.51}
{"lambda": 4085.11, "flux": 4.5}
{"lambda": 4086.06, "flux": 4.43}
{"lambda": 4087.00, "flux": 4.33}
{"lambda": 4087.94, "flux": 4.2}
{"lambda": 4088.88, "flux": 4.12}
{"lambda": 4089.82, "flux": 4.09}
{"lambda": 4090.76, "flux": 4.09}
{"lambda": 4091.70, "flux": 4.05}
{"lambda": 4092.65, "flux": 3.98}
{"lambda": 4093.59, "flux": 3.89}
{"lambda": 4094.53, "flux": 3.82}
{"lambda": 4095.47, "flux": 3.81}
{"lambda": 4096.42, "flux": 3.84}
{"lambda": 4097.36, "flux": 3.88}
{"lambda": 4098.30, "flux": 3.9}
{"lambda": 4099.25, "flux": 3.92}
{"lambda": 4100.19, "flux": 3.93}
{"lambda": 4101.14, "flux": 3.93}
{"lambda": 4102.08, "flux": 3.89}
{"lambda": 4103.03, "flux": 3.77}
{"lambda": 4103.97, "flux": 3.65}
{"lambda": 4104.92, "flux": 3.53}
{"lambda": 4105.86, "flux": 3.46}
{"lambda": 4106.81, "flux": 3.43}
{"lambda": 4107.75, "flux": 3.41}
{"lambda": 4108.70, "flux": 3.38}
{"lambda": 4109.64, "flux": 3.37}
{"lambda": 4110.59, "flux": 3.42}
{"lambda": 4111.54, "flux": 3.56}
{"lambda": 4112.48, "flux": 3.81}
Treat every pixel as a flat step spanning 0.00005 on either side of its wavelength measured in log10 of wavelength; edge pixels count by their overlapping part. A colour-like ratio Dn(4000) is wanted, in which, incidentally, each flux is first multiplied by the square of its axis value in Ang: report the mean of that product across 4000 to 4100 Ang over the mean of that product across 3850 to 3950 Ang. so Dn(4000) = 1.25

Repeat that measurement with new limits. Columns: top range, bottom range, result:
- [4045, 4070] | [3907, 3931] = 1.21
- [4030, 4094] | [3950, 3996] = 1.26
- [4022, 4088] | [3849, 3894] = 1.28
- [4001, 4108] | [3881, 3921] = 1.22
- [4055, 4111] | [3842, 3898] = 1.25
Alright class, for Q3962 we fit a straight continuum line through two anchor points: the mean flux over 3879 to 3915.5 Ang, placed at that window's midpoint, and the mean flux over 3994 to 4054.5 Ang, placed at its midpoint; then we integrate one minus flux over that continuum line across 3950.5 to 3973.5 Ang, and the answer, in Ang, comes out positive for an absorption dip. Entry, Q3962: 4.1 Ang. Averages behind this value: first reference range 3.69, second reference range 4.36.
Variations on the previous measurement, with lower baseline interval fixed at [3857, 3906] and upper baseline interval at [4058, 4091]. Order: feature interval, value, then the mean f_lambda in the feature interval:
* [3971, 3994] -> 1.9 Ang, 3.67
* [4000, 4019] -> -2.0 Ang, 4.51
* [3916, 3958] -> 2.4 Ang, 3.62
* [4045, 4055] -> -0.6 Ang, 4.48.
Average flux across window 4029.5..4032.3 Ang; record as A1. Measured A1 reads 4.15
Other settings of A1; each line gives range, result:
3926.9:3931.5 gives 3.26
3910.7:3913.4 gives 4.54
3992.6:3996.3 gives 4.2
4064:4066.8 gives 4.57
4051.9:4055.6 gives 4.5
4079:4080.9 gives 4.16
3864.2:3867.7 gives 4.26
